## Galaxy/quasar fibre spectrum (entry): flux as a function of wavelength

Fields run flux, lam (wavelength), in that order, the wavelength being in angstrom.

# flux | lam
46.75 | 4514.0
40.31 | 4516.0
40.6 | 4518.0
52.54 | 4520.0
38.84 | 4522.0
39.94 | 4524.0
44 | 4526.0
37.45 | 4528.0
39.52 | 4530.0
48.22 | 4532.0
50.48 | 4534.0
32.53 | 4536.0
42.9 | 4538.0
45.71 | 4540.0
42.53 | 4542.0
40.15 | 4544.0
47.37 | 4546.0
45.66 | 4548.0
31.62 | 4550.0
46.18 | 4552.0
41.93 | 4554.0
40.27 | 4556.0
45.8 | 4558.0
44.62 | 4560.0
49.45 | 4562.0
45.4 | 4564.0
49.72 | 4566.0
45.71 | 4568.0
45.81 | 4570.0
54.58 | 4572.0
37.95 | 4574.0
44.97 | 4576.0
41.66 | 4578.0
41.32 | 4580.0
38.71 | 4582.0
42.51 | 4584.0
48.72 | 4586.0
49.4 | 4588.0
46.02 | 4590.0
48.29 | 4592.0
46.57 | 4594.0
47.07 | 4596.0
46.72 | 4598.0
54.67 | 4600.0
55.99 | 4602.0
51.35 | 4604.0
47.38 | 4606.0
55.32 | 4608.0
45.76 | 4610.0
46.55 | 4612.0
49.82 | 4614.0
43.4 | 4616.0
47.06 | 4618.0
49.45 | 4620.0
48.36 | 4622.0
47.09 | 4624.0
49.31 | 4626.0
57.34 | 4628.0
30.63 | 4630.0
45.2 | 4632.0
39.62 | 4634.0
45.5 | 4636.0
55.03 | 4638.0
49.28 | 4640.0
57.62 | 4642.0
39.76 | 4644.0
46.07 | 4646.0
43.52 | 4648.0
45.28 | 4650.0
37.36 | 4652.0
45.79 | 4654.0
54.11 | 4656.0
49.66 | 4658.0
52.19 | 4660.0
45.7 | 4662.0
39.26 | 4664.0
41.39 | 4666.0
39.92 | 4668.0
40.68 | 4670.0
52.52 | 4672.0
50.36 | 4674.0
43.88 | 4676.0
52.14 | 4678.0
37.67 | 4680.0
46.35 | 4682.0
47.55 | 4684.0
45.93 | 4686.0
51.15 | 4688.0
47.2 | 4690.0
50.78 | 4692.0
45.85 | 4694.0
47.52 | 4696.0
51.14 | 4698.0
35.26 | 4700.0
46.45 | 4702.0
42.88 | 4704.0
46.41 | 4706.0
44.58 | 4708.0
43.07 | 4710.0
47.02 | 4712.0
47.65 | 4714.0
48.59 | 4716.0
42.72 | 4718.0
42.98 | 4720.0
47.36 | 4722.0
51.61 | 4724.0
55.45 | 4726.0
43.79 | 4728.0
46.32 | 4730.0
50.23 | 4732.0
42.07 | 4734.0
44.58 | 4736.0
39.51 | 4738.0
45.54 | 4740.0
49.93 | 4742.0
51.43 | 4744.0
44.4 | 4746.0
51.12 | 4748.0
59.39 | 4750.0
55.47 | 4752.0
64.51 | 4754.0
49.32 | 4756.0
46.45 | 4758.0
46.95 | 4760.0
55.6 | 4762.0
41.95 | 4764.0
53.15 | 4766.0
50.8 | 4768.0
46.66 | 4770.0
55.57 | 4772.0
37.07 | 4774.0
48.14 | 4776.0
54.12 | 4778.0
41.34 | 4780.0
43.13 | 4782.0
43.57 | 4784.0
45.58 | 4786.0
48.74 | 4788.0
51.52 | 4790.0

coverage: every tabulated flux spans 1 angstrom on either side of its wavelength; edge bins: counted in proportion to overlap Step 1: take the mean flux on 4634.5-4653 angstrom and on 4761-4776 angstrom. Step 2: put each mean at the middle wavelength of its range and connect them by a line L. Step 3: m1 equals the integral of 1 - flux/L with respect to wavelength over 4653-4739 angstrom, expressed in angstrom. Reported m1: 2.05 angstrom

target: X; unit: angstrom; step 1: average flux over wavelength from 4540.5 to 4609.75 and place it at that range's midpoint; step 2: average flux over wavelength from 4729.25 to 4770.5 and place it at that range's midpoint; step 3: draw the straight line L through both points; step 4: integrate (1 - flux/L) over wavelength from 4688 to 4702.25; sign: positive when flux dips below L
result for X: 0.5 angstrom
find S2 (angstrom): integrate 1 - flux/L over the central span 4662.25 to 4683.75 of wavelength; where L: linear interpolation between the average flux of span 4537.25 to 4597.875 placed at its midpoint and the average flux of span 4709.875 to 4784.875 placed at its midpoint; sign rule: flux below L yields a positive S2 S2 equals 1.0 angstrom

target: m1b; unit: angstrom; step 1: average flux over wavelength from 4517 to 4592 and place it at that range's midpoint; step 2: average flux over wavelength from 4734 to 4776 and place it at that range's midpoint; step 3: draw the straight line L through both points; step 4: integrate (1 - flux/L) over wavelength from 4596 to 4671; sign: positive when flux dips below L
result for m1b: -1.7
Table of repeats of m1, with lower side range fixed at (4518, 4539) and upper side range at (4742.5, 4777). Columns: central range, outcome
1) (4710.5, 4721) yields 0.7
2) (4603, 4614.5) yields -1.0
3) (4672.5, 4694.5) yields 0.2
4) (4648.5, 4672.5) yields 1.0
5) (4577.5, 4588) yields 0.3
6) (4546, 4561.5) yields 0.2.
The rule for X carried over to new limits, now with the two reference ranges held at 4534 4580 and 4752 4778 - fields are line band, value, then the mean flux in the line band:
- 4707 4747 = 2.0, 46.4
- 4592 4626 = -2.6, 48.9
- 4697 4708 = 0.9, 44.4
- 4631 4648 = -0.3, 47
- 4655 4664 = -0.4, 49.2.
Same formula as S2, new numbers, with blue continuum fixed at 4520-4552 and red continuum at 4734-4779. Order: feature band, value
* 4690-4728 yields 1.1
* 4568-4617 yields -3.3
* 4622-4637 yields 0.0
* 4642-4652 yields 0.3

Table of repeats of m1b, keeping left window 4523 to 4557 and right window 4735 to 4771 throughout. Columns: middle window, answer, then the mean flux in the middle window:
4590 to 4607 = -2.0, 49.5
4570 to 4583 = 0.0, 43.4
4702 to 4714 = 0.8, 45.2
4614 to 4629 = -1.3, 48.9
